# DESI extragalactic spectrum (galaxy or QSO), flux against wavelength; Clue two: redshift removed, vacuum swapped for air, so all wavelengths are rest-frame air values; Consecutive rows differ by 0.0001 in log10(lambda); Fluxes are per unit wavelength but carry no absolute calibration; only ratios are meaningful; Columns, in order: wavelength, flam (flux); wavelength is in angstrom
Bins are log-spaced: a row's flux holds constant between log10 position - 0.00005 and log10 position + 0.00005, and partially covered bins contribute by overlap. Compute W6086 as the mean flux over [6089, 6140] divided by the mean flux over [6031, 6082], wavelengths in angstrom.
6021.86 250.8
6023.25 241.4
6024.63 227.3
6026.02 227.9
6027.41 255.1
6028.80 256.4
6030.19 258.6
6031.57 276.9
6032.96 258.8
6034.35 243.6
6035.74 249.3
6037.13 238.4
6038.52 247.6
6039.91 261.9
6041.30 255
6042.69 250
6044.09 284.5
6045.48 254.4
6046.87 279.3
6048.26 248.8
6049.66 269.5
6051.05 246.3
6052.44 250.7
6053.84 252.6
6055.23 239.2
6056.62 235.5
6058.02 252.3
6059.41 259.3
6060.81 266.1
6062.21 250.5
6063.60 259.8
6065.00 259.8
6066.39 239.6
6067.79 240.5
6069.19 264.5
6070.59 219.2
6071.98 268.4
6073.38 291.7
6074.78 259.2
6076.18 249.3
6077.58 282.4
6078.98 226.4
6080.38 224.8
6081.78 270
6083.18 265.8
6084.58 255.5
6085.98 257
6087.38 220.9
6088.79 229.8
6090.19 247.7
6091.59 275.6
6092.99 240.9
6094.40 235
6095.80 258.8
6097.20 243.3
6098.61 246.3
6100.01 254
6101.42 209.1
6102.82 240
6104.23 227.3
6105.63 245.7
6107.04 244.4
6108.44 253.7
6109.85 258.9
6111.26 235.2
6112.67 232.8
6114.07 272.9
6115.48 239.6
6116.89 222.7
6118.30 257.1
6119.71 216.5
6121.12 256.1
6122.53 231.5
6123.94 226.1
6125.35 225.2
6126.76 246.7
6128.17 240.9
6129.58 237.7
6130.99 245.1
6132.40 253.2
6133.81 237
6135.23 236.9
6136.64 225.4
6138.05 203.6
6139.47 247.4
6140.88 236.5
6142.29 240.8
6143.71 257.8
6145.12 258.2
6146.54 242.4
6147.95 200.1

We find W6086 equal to 0.95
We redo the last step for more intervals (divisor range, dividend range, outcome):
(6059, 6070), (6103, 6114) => 0.96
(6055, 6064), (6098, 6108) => 0.95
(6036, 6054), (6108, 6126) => 0.94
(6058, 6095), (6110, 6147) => 0.95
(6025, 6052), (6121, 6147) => 0.94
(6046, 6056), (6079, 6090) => 0.96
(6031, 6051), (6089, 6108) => 0.94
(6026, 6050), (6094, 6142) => 0.93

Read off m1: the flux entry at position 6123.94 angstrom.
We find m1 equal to 226.1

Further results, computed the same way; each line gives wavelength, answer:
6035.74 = 249.3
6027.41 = 255.1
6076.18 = 249.3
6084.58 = 255.5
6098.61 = 246.3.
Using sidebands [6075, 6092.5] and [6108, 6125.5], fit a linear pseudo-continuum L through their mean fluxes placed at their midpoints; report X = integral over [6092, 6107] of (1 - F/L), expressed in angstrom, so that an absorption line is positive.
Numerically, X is 0.31 angstrom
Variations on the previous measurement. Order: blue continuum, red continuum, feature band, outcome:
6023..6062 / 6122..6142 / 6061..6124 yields -1.0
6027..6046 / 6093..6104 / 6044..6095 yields -1.1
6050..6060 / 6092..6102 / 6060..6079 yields -0.8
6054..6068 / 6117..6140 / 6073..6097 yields -0.6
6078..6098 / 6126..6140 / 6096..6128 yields 0.2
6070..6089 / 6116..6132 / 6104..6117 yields -0.2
